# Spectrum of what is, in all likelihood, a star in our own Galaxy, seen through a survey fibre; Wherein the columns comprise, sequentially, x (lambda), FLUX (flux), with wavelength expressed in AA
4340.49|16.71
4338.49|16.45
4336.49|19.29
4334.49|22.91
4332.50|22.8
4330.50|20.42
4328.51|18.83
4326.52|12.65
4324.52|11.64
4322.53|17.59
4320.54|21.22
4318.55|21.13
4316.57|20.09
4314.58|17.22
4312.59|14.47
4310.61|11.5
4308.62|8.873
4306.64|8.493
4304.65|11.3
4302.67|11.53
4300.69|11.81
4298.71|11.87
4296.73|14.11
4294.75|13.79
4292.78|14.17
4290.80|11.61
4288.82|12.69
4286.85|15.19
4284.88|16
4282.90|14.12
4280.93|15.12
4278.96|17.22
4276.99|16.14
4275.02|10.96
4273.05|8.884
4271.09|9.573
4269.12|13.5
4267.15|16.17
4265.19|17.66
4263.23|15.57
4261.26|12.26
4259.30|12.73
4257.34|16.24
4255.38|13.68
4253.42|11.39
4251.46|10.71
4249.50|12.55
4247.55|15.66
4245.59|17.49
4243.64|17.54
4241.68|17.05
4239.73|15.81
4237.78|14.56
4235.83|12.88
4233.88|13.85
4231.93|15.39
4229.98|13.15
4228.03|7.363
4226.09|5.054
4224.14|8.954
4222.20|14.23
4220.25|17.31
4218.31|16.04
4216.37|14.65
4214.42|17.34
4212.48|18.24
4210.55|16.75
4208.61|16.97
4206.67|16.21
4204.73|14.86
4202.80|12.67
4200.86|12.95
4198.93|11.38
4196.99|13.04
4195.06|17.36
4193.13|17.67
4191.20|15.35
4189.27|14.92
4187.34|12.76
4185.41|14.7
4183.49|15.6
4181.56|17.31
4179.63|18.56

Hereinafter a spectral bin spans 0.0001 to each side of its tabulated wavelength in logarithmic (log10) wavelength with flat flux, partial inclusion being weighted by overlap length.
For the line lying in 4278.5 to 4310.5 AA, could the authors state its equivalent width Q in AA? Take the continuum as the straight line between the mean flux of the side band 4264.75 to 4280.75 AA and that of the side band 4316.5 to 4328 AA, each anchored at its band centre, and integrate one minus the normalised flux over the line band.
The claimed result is 4.75 AA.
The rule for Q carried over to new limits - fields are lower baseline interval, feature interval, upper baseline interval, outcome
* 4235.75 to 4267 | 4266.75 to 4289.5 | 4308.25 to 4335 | 2.8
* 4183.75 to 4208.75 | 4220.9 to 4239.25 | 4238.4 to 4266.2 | 3.5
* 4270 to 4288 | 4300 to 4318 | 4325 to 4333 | 3.6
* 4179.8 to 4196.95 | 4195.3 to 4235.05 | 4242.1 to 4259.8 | 3.3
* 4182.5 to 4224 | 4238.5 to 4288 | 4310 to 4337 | 6.6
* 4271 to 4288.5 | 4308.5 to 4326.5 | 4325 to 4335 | 1.6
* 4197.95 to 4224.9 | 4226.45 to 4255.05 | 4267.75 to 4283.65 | 0.8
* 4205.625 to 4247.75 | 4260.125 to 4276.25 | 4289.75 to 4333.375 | 1.8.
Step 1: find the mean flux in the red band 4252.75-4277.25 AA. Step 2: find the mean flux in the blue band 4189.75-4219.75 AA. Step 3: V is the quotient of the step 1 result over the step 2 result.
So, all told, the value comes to 0.9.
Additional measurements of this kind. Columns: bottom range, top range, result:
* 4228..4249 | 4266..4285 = 0.92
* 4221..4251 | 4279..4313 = 0.96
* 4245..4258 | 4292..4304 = 0.93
